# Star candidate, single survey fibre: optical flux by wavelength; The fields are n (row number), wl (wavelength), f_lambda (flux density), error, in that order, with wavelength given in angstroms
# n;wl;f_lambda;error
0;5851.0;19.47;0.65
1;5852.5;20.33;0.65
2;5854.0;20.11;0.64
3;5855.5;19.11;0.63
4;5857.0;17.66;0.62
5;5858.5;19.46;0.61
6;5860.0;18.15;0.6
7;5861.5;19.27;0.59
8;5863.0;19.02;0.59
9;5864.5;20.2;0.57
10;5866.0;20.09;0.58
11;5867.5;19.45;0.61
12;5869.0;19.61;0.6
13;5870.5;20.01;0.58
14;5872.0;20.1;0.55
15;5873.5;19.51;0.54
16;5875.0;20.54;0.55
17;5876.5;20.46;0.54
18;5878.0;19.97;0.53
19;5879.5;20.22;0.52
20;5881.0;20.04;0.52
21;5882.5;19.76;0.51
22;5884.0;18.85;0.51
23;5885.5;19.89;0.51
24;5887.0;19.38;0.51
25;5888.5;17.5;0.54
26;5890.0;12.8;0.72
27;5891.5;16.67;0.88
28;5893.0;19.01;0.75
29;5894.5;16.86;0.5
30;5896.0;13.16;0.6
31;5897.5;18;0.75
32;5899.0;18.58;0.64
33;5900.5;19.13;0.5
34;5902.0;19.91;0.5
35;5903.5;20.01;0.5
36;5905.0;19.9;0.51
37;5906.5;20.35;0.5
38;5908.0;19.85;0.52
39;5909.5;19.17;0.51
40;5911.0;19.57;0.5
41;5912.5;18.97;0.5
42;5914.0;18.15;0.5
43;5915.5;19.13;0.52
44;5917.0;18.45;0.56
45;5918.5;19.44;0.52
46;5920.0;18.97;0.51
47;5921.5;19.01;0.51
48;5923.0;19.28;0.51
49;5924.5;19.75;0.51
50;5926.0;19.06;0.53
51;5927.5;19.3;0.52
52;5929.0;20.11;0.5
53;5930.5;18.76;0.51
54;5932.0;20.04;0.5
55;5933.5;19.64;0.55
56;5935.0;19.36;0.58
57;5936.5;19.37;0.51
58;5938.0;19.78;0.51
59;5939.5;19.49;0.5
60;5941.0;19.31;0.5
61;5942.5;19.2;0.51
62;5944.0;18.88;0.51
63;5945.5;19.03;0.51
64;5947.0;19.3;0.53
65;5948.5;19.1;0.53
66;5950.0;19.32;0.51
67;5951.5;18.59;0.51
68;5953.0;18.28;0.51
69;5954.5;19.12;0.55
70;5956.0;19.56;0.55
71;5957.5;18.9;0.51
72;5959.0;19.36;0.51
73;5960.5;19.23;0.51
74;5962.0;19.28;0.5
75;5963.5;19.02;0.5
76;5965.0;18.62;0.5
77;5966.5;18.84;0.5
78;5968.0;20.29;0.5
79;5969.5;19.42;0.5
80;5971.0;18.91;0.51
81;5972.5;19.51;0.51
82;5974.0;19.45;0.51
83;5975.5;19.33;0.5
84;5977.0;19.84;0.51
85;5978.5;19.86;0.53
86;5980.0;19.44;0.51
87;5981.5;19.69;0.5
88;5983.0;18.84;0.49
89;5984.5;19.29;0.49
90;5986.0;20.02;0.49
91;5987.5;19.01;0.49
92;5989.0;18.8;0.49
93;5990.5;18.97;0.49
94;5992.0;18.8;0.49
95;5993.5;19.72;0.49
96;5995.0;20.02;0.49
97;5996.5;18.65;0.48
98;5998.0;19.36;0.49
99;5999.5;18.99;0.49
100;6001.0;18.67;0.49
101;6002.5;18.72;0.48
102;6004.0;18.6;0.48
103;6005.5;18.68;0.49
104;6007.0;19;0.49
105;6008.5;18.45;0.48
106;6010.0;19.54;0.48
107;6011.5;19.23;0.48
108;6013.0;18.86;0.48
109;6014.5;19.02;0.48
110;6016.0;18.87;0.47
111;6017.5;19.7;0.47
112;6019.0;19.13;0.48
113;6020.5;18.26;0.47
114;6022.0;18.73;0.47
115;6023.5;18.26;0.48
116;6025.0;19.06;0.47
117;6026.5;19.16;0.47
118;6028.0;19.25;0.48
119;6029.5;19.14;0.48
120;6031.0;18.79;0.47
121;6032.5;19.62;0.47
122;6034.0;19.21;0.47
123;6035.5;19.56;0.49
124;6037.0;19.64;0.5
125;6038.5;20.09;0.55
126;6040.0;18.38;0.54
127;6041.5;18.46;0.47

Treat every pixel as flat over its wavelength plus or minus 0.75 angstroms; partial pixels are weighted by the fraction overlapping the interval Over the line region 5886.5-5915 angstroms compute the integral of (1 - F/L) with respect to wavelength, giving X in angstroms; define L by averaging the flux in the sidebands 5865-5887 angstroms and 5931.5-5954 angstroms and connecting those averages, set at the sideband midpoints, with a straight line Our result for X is 2.0 angstroms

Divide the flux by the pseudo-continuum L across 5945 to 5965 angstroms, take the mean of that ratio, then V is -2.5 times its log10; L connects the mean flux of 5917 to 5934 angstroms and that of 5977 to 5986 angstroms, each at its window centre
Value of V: 0.021 mag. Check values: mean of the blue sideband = 19.4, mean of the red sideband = 19.5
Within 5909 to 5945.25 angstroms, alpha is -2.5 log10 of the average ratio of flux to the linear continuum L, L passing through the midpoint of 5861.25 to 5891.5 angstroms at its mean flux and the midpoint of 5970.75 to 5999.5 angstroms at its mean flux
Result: 0.00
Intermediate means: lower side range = 19.3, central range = 19.3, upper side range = 19.3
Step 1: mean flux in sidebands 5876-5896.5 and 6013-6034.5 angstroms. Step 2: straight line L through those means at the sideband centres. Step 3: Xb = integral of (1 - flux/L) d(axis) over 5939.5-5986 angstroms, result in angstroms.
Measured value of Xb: -1.5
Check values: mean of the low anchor 18.2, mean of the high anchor 19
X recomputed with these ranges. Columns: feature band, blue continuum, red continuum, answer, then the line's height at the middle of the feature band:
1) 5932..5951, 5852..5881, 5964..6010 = 0.0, 19.4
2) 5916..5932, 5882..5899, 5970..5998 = -1.0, 18.1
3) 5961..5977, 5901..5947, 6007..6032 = -0.1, 19.2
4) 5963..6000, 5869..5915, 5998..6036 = -0.7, 19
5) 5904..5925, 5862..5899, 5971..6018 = -0.4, 18.9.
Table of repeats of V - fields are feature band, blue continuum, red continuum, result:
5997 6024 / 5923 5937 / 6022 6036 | 0.02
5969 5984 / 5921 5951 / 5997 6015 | -0.02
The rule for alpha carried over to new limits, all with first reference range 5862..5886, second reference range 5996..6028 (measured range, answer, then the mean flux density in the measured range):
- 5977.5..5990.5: -0.01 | 19.4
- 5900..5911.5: -0.01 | 19.8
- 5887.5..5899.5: 0.19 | 16.6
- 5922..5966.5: 0.01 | 19.2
